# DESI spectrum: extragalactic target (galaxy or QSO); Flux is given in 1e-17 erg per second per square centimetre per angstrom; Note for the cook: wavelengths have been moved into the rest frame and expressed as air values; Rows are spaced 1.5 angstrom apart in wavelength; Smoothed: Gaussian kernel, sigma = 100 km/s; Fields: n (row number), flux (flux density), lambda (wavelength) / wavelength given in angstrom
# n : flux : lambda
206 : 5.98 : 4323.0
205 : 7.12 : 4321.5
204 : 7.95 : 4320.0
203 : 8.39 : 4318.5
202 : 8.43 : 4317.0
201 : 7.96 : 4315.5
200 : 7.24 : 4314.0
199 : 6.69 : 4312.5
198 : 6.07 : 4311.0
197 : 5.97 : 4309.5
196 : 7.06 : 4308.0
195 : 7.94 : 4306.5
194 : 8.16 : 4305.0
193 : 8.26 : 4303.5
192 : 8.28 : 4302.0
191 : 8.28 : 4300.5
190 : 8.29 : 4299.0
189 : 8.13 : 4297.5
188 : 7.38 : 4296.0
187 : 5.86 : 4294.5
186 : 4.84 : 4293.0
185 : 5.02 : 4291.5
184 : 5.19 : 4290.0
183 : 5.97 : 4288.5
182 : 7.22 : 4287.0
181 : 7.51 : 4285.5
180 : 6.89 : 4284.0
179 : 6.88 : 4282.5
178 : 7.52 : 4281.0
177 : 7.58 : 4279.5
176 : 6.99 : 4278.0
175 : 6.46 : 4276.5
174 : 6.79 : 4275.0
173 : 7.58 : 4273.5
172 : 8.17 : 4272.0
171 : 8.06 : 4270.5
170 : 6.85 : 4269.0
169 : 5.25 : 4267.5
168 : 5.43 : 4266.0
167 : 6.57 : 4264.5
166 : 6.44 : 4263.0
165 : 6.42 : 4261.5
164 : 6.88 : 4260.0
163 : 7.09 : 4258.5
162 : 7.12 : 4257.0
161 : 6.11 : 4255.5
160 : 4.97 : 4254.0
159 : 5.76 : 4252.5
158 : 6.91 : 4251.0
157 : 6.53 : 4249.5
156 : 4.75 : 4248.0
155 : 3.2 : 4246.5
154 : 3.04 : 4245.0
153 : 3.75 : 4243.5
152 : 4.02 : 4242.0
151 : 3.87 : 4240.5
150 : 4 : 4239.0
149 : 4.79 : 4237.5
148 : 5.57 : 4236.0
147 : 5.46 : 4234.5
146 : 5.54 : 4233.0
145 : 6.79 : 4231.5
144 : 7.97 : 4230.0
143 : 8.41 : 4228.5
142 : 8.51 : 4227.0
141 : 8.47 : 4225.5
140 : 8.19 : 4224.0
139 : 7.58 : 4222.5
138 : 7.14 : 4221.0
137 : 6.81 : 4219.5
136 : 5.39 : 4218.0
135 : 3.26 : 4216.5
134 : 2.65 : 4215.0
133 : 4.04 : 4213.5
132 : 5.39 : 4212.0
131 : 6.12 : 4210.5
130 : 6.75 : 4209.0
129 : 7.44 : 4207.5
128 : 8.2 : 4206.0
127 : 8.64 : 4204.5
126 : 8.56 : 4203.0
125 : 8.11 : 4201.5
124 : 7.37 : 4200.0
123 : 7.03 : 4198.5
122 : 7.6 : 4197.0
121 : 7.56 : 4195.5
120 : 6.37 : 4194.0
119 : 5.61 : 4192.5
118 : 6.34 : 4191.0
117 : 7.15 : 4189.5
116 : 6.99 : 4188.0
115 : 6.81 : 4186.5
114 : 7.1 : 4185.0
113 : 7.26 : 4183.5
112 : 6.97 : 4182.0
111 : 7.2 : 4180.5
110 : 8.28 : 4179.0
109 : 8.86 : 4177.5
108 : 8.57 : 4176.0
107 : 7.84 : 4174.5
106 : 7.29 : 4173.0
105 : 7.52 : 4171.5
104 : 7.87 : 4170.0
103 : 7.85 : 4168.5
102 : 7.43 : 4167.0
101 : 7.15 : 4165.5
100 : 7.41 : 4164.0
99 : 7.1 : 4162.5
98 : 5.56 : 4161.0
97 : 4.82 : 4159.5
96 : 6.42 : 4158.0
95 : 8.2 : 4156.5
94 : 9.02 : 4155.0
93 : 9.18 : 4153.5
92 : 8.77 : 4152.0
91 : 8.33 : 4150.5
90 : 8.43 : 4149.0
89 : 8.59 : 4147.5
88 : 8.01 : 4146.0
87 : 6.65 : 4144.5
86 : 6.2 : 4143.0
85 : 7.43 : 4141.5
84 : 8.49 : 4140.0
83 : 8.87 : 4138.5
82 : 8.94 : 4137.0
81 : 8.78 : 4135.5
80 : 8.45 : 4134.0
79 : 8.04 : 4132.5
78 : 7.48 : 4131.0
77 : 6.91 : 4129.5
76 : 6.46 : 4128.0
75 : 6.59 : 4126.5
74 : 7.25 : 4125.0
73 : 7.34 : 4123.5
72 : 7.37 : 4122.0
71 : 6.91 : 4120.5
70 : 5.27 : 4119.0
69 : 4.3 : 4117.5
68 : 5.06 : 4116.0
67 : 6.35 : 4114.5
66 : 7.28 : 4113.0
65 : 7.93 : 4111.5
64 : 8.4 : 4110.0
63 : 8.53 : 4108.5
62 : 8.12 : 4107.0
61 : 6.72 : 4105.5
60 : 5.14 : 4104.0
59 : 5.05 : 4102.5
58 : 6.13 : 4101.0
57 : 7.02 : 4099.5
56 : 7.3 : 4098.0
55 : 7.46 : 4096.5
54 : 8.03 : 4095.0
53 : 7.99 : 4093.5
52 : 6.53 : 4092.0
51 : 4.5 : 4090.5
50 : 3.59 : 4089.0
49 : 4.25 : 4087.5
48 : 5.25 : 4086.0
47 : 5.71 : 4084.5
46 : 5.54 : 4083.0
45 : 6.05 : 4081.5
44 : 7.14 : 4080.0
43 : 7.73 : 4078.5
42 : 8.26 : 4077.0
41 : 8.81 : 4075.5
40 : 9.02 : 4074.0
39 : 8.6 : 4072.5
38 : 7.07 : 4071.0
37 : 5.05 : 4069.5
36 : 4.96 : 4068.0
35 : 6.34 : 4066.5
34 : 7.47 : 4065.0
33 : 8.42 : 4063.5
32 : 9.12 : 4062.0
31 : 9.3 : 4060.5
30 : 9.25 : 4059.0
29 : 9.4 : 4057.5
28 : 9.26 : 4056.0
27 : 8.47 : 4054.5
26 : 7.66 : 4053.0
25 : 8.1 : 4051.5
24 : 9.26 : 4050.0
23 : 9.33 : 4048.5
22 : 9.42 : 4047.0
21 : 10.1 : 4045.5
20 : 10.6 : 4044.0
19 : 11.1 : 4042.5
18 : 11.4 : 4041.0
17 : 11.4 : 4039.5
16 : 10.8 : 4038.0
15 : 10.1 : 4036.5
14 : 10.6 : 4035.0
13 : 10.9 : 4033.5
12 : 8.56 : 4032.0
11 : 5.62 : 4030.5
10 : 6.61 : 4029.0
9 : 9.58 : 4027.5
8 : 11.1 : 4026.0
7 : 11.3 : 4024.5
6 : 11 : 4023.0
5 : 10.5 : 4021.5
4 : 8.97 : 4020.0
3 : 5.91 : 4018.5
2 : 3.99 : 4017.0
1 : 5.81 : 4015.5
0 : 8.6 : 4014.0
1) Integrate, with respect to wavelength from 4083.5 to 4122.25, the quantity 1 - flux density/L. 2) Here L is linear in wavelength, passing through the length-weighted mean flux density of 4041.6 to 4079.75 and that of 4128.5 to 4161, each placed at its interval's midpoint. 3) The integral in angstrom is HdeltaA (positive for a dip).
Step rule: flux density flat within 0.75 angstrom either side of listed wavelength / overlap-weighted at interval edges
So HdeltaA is 8.5 angstrom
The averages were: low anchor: 8.48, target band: 6.37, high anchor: 7.84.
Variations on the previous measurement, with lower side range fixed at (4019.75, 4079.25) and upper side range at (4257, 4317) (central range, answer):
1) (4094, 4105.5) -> 2.62 angstrom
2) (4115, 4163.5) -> 5.24 angstrom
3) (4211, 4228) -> 3.11 angstrom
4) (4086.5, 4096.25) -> 3.11 angstrom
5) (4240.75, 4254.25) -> 4.76 angstrom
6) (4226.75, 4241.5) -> 2.90 angstrom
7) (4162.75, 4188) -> 1.18 angstrom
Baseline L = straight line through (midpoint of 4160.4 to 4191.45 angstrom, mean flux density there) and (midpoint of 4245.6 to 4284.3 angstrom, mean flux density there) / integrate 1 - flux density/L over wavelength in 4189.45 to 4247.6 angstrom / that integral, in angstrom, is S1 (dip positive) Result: 6.4 angstrom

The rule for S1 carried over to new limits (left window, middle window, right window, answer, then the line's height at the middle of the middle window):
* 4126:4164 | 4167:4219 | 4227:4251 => -3.6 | 6.48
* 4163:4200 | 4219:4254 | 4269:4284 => 6.6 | 7.31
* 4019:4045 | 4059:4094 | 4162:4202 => 9.0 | 9.19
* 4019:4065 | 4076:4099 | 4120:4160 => 6.1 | 8.69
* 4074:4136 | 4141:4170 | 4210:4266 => -5.0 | 6.41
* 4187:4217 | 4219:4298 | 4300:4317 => 8.1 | 7.06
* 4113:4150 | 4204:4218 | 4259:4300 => 2.5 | 6.99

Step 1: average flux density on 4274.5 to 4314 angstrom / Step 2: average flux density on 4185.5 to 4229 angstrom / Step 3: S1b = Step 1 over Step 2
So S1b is 1.0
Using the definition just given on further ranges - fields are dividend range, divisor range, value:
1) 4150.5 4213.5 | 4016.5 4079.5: 0.83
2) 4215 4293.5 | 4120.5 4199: 0.83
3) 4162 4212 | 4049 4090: 1.00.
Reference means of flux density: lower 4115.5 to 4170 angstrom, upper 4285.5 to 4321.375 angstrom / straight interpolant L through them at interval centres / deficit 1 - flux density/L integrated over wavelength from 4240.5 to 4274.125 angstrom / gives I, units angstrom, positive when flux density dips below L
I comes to 6.2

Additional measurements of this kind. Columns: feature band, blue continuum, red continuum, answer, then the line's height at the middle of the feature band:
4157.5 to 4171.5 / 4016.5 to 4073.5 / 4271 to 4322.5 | 2.0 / 8.07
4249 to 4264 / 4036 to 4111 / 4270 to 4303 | 1.5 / 7.15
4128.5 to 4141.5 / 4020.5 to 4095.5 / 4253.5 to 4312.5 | -0.6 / 7.83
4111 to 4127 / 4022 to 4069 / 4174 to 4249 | 3.0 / 8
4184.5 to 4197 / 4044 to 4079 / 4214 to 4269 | -0.4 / 6.55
